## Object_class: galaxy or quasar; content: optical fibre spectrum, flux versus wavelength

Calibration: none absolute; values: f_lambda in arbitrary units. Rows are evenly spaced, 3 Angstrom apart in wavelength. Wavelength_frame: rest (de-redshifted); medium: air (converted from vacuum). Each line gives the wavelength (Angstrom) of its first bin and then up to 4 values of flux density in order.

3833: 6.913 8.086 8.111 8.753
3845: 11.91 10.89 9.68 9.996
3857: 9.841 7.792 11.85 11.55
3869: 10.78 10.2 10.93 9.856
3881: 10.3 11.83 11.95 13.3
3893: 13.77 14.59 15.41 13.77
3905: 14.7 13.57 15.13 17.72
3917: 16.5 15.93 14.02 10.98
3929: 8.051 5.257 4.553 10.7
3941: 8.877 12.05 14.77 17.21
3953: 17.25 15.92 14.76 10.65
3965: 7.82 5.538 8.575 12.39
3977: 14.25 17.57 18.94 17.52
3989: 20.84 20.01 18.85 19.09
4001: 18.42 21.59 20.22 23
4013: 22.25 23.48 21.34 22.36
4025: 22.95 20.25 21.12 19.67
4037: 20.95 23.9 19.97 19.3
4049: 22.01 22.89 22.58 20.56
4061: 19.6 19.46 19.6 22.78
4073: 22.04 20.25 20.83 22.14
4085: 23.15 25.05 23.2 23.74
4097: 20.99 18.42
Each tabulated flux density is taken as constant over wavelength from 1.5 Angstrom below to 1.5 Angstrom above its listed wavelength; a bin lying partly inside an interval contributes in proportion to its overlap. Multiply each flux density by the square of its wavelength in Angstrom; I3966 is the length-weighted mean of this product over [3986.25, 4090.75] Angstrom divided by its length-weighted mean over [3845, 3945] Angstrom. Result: 1.9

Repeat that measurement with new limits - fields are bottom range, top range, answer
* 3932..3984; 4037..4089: 1.86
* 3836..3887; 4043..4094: 2.34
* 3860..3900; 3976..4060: 1.87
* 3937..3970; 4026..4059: 1.81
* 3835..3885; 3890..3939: 1.30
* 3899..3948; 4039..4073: 1.83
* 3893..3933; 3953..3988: 1.01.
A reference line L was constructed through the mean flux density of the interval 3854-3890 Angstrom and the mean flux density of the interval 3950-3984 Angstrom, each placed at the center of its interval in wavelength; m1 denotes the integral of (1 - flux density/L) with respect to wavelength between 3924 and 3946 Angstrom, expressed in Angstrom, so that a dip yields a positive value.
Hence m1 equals 6.1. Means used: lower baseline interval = 10.7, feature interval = 8.9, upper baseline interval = 13.2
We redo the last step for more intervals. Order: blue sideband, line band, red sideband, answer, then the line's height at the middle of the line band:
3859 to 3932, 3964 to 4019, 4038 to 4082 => 1.0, 17.6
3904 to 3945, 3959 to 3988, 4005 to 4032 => 7.5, 17.1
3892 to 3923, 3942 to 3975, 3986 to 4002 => 9.6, 17.6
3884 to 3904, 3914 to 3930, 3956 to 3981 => -1.0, 12.9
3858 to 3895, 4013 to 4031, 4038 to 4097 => -2.6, 19.2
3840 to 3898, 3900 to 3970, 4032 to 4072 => 9.9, 14.7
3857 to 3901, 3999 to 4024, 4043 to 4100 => -4.2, 18.5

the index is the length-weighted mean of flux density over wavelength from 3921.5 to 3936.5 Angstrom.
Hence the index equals 8.57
